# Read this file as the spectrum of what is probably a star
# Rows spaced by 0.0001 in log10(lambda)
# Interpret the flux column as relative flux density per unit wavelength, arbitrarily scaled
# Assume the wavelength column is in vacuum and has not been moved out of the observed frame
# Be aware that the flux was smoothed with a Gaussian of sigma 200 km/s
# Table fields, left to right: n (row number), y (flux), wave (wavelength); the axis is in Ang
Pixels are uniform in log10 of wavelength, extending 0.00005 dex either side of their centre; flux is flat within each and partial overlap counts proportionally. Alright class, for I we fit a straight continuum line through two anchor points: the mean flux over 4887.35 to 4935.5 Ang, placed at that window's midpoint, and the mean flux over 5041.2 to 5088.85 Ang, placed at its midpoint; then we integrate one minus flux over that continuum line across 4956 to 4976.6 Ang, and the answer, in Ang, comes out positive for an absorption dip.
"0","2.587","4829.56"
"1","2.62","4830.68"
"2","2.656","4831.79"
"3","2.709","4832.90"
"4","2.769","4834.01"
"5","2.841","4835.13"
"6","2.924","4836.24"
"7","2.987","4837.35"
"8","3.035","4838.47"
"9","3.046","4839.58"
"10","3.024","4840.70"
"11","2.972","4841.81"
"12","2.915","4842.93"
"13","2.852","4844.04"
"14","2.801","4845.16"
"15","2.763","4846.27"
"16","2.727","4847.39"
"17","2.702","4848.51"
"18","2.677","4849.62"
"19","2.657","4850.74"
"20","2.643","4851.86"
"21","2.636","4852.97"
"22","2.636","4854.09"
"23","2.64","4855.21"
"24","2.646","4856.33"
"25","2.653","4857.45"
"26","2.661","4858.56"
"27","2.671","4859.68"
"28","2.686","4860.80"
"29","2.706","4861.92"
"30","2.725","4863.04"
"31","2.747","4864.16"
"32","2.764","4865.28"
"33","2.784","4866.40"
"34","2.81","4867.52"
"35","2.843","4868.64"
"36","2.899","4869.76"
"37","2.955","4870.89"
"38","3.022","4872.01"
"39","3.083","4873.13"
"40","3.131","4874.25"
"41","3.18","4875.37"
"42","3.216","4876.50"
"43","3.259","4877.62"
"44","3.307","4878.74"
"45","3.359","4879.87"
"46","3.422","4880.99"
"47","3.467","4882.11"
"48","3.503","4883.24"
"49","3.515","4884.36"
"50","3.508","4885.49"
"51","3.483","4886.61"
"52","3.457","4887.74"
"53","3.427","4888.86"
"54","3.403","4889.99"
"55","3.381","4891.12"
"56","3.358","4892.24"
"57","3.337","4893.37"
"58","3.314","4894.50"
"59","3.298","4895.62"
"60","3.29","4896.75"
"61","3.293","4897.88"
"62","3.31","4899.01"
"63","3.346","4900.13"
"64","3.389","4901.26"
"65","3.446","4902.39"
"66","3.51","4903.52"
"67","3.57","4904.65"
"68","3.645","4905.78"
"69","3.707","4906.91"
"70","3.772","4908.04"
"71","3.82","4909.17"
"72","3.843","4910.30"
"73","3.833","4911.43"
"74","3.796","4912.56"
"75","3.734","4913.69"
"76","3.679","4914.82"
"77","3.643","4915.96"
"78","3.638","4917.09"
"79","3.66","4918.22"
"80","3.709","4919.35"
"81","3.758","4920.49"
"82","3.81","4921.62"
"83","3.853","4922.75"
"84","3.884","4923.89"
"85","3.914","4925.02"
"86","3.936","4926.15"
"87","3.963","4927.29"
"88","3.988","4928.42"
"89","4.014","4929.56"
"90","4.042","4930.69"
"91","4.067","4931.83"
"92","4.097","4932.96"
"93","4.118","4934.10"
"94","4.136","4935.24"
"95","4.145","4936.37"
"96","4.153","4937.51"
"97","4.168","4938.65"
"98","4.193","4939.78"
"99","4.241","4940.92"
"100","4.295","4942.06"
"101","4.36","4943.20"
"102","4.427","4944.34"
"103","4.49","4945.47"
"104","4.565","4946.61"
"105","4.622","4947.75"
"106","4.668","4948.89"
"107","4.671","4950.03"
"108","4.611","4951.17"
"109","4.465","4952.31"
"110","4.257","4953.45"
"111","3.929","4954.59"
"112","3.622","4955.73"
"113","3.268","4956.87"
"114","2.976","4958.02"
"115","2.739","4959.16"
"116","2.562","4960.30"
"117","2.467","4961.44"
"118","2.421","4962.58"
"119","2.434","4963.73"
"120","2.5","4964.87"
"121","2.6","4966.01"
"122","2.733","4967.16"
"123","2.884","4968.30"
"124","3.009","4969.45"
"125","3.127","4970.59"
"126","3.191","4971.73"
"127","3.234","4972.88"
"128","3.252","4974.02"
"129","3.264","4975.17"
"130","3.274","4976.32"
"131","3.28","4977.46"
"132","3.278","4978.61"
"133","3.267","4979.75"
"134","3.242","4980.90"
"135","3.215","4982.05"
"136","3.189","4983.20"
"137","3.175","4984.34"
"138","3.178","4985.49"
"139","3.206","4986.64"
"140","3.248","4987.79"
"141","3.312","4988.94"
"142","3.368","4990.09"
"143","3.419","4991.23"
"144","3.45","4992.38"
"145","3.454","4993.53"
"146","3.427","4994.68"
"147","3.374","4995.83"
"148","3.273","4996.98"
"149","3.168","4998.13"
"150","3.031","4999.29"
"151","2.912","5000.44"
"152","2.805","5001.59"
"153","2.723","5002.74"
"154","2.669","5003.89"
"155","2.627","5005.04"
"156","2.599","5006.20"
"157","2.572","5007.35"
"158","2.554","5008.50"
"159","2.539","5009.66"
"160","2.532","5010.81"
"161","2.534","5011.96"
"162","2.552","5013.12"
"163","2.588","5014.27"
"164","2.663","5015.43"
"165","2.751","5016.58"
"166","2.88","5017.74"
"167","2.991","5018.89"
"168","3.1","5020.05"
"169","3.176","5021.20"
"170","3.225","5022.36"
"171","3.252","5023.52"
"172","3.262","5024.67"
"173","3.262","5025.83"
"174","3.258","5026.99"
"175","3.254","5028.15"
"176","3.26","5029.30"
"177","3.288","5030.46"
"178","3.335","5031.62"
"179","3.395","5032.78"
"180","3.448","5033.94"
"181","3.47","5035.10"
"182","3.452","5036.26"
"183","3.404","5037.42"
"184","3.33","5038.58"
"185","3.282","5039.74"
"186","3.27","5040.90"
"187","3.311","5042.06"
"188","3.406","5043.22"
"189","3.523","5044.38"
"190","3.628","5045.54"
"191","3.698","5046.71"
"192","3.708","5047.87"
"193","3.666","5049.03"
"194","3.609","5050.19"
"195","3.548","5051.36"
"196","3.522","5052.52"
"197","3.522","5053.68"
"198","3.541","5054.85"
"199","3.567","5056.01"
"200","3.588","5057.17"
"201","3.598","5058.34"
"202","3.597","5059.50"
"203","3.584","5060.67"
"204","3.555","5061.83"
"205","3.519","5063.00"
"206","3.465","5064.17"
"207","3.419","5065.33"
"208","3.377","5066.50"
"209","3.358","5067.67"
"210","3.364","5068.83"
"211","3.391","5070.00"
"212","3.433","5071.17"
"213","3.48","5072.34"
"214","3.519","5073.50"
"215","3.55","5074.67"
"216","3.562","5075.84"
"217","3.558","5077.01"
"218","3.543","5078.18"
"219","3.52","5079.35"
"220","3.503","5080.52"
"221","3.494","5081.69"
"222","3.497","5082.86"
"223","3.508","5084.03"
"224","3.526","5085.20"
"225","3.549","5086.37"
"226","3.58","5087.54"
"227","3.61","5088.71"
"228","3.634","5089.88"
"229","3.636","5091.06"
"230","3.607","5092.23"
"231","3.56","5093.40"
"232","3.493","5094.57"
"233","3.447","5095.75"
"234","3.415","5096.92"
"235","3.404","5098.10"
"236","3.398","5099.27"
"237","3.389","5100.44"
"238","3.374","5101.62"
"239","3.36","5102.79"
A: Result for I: 4.2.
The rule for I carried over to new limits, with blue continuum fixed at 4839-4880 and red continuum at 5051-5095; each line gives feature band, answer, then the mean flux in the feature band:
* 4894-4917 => -4.3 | 3.56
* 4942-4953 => -4.9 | 4.53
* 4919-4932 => -3.6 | 3.91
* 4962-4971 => 1.4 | 2.71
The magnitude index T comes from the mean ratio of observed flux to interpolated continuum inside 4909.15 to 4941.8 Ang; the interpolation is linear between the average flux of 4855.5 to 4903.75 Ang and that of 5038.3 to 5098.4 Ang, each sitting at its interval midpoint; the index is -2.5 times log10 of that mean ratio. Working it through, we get -0.21 mag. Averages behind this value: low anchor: 3.15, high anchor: 3.51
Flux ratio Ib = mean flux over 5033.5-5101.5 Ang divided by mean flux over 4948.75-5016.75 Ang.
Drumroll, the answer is 1.12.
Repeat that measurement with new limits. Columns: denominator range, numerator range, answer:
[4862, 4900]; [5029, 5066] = 1.09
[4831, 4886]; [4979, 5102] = 1.13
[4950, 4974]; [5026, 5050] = 1.07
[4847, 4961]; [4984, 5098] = 0.94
